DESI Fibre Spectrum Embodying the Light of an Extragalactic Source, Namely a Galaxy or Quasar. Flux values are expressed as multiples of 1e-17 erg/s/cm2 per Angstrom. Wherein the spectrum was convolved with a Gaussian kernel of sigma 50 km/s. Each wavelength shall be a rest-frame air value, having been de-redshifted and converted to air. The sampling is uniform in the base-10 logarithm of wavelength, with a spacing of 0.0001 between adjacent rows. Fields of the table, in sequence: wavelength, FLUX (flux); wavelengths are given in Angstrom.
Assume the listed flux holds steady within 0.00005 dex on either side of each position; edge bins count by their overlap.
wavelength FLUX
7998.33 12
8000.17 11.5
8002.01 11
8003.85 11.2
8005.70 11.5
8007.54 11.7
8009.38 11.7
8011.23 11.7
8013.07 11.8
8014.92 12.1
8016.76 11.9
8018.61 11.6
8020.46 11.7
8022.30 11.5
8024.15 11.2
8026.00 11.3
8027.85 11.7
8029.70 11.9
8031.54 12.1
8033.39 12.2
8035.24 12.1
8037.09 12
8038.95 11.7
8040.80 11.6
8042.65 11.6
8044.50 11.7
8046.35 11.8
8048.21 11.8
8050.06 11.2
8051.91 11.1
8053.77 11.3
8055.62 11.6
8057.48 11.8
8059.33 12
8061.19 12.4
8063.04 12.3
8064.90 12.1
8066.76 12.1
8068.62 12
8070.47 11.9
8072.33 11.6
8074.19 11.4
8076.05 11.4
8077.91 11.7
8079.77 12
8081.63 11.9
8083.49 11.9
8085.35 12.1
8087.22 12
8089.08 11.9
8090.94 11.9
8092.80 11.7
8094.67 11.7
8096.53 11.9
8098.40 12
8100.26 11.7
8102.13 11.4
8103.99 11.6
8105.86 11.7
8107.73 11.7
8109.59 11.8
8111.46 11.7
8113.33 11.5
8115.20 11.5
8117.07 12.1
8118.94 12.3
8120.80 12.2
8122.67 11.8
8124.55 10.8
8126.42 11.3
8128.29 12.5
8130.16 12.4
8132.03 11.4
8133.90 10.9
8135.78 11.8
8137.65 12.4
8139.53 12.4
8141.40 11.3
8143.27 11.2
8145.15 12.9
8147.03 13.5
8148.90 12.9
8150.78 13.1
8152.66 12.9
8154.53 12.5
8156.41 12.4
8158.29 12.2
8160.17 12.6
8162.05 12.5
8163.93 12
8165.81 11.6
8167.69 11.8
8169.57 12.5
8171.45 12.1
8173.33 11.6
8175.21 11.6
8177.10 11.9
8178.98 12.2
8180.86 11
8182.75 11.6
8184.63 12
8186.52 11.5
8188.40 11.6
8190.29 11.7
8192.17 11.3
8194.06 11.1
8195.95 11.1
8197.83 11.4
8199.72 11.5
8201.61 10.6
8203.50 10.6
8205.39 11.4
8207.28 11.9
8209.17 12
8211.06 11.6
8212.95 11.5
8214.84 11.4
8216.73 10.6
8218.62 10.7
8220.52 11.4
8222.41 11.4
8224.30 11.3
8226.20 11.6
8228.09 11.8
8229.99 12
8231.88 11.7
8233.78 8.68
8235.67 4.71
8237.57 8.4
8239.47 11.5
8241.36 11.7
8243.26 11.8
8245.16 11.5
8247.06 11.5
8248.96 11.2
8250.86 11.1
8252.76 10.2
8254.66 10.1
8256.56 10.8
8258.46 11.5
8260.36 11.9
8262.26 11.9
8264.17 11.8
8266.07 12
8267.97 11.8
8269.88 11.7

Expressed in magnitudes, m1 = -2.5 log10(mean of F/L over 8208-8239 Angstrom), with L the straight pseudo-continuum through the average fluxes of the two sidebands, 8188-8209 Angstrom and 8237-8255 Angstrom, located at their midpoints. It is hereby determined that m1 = 0.04 mag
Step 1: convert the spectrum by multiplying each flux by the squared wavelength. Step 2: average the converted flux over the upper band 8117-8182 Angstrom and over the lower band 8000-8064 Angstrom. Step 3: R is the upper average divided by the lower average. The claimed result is 1.06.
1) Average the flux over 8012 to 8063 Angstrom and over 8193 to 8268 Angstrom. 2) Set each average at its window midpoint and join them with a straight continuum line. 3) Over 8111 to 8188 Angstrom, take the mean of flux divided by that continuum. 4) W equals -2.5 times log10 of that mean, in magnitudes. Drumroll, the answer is -0.06 mag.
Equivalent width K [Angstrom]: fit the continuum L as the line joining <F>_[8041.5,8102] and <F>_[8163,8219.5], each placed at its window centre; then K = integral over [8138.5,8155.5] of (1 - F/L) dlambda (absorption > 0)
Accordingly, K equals -1.32 Angstrom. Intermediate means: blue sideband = 11.8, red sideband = 11.5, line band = 12.5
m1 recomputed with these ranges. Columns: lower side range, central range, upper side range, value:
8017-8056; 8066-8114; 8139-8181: 0.01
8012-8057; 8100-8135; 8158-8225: -0.01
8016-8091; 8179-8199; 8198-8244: -0.04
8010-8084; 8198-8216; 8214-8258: -0.05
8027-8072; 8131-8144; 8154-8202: 0.01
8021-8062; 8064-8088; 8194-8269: -0.02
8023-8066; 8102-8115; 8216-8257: -0.02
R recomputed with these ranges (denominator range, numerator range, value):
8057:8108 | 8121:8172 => 1.04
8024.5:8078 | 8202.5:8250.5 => 0.97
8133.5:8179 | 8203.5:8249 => 0.91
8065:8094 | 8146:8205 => 1.03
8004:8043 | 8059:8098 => 1.03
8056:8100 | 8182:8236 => 0.97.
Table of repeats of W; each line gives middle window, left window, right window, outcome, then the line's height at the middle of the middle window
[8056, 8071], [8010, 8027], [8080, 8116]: -0.03 mag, 11.7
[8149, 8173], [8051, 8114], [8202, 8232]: -0.07 mag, 11.6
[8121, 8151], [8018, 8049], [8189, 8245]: -0.06 mag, 11.3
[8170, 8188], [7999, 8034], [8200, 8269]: -0.05 mag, 11.2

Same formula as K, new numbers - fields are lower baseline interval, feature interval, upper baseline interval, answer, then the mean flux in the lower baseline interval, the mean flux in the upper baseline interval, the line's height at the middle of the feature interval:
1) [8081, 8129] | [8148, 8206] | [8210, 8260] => -2.9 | 11.8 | 10.9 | 11.3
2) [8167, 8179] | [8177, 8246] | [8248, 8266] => 2.9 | 11.9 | 11.2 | 11.6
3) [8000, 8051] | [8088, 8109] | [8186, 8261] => -0.6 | 11.7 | 11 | 11.4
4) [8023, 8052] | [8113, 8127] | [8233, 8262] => -0.6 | 11.7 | 10.5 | 11.2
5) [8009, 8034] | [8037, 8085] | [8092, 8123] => 0.0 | 11.7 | 11.8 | 11.8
